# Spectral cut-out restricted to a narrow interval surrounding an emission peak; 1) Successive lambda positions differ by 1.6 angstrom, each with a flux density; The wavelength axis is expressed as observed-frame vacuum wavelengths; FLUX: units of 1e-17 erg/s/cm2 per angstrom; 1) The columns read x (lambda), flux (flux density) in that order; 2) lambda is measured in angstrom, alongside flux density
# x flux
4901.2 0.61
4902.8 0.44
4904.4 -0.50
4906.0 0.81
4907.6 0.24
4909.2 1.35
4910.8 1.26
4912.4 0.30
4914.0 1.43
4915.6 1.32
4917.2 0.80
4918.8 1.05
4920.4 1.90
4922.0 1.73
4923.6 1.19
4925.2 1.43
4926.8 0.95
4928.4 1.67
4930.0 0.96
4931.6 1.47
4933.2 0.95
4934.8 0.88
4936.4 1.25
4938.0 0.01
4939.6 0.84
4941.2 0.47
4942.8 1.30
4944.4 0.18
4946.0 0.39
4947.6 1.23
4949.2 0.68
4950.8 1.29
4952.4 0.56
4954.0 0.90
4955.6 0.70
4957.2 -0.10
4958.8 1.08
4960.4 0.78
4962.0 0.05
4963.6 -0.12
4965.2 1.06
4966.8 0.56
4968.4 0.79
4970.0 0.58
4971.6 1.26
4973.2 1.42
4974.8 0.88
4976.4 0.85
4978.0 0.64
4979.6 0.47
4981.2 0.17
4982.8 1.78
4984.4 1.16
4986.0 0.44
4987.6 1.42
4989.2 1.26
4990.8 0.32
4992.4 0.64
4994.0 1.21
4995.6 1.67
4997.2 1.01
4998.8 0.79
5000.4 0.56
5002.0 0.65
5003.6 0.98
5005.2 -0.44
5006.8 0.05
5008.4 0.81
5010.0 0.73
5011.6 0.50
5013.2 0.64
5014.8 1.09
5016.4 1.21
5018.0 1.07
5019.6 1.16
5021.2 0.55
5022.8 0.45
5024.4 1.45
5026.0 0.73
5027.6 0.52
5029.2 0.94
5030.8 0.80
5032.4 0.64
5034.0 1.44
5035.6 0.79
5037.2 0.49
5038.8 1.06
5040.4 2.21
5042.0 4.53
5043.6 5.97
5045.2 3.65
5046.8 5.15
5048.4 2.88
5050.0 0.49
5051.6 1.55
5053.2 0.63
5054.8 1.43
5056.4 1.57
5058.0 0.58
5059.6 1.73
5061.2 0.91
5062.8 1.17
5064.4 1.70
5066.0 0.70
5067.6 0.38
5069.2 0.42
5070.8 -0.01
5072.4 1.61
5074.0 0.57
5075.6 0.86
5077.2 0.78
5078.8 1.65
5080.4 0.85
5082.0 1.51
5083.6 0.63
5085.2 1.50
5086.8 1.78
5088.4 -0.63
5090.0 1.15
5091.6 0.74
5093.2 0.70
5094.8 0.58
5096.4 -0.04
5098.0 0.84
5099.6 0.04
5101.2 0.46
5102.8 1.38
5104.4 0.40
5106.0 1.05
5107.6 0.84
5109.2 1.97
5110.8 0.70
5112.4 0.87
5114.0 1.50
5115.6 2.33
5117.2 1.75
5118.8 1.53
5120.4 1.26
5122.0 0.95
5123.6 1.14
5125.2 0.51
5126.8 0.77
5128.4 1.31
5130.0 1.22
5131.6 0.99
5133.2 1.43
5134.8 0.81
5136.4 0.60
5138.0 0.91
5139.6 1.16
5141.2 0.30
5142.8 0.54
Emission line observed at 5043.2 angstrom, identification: [O II] 3727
